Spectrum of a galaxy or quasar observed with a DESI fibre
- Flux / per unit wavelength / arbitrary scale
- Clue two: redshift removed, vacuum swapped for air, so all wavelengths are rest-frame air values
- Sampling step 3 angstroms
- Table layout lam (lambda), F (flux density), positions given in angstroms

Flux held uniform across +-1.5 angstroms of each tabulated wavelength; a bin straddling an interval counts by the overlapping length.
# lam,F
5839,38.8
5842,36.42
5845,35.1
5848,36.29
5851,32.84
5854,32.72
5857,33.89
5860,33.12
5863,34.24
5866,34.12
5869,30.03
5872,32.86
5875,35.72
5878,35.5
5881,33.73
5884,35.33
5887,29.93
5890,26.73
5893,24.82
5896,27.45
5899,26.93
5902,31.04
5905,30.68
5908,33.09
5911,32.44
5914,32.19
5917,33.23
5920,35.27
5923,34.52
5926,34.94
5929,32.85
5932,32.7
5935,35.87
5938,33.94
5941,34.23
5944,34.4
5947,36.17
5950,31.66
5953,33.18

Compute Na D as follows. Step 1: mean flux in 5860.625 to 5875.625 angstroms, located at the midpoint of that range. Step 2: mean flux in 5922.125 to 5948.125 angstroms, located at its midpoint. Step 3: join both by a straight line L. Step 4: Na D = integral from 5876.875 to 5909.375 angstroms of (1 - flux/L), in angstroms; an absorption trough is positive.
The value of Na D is 3.1 angstroms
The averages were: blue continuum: 33.2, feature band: 30.4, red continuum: 34.4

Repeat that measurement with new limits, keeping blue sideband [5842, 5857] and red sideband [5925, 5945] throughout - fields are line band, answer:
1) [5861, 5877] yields 0.42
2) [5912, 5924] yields 0.16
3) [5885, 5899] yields 2.77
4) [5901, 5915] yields 0.94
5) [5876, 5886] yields -0.10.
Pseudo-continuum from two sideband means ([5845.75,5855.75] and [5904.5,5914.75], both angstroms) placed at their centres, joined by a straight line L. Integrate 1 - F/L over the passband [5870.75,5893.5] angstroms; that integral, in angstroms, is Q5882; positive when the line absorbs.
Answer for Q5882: 0.7 angstroms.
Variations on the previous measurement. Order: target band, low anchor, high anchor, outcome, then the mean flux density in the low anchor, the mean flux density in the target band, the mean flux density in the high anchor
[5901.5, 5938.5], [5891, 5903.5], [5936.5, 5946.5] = -2.76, 27.5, 33.3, 34.4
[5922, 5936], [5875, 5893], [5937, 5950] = -0.14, 31.9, 34.1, 34.4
